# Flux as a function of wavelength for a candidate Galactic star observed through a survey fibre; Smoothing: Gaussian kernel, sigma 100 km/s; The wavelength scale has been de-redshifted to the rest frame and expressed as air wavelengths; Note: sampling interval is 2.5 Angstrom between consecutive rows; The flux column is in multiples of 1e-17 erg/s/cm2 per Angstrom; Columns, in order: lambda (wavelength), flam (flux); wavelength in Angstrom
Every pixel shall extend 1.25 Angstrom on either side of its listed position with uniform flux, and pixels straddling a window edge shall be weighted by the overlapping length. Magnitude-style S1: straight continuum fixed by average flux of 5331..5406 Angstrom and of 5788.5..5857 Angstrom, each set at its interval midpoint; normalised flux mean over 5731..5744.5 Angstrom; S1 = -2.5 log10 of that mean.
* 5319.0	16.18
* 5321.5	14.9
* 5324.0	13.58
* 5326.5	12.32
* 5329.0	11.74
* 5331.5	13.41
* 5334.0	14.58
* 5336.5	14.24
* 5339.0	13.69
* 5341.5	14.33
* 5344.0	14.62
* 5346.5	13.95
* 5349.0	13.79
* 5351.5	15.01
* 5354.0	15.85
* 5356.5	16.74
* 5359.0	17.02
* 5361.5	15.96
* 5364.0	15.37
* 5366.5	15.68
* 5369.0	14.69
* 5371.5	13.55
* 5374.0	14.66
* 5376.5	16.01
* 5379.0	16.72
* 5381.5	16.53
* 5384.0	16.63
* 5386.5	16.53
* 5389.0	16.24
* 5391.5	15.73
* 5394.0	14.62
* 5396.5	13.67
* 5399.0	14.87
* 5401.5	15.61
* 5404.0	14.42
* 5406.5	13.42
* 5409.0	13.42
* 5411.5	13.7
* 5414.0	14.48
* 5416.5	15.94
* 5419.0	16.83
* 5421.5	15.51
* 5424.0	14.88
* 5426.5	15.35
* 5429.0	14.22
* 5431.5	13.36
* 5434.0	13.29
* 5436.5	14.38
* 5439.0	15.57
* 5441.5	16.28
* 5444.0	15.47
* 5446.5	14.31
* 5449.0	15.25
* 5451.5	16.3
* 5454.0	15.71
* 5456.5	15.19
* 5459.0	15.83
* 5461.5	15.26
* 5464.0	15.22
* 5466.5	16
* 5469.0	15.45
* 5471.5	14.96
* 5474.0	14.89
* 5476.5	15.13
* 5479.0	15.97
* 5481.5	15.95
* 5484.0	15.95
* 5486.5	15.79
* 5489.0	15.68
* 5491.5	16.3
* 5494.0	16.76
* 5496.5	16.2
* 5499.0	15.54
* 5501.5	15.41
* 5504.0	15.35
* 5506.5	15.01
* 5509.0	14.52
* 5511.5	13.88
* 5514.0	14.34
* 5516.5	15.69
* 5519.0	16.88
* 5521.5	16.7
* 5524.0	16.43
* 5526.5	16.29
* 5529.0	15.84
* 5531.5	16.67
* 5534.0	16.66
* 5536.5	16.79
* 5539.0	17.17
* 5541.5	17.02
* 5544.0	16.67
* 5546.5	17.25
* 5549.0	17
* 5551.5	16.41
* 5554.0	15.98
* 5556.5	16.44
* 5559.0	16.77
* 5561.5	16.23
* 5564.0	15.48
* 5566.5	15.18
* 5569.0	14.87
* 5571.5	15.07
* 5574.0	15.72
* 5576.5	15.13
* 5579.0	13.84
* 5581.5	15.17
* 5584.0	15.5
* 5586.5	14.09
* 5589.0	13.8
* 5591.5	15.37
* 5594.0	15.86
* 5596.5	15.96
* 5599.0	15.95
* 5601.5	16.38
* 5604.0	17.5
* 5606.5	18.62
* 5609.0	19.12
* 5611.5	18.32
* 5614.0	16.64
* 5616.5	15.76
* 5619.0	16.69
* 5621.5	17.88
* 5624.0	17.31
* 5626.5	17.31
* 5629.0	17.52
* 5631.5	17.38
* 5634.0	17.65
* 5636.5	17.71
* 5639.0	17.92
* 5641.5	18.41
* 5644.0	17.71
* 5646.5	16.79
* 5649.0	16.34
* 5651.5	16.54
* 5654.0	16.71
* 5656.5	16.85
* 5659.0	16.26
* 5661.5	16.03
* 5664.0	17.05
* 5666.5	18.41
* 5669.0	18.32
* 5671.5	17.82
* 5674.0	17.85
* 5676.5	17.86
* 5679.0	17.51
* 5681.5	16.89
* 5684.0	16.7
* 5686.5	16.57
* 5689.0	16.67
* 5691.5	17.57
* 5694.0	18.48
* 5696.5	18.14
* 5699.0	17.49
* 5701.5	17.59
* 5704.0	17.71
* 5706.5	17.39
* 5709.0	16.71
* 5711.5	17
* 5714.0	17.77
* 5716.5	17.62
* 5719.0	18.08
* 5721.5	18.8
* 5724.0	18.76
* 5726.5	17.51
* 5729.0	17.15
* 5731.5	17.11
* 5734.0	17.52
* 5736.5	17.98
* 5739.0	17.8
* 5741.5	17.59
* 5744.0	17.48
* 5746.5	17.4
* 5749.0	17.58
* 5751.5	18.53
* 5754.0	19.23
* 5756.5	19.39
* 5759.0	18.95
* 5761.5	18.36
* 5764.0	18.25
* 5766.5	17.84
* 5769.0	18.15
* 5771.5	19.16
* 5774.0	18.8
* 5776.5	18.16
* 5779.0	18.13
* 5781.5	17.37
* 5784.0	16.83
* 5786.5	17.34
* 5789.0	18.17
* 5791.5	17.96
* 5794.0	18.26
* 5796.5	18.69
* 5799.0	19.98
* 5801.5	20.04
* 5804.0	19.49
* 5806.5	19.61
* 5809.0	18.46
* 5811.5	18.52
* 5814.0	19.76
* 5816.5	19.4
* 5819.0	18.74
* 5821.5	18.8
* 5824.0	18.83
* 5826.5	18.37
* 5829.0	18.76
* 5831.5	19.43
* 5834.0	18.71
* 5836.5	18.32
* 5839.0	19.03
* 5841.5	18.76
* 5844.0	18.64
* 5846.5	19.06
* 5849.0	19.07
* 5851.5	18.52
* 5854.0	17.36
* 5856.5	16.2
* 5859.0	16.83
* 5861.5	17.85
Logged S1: 0.03 mag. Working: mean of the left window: 15.2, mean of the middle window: 17.6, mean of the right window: 18.8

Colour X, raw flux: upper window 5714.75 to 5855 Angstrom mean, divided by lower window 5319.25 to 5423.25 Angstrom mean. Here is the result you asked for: 1.2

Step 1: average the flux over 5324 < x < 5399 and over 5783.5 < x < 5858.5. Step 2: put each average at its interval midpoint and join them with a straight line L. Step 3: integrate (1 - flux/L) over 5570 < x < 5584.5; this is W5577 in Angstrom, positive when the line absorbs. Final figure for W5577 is 1.4 Angstrom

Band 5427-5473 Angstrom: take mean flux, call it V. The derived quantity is 15.1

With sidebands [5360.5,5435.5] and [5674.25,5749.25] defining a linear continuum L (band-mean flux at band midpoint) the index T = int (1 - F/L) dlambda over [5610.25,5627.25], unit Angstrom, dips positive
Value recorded -0.3 Angstrom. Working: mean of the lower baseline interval 15.1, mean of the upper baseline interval 17.6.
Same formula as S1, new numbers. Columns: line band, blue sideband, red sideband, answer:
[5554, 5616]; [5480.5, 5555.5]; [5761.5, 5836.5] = 0.05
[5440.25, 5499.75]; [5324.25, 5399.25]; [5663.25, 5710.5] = 0.01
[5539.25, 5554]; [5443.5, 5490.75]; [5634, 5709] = -0.04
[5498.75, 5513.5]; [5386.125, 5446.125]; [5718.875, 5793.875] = 0.06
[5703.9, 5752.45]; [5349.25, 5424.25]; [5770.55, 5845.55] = 0.02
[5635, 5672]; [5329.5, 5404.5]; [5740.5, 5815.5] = 0.01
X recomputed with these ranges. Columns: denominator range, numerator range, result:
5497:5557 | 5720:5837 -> 1.15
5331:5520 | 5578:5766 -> 1.14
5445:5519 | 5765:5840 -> 1.20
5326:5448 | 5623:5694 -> 1.16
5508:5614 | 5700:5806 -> 1.13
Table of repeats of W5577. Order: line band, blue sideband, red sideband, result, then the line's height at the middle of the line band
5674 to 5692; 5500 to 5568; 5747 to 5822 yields 0.43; 17.6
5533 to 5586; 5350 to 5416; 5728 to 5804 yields 2.01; 16.6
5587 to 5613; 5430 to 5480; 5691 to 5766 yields 0.03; 16.6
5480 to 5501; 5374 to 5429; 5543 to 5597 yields -0.75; 15.4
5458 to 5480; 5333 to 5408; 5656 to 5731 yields 0.64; 15.9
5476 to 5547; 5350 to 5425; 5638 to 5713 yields 0.87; 16.2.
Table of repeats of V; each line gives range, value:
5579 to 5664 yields 16.7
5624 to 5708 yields 17.4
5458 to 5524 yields 15.6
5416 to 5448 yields 15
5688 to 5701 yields 17.7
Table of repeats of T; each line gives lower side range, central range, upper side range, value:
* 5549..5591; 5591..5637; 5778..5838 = -3.19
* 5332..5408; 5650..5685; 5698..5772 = 0.42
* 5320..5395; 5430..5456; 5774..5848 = 1.12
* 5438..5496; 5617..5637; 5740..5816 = -0.32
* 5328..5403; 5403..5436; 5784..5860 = 2.07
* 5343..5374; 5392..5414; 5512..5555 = 1.71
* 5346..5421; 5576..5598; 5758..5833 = 2.54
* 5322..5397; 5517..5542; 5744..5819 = -0.34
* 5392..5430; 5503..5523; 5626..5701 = 0.63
